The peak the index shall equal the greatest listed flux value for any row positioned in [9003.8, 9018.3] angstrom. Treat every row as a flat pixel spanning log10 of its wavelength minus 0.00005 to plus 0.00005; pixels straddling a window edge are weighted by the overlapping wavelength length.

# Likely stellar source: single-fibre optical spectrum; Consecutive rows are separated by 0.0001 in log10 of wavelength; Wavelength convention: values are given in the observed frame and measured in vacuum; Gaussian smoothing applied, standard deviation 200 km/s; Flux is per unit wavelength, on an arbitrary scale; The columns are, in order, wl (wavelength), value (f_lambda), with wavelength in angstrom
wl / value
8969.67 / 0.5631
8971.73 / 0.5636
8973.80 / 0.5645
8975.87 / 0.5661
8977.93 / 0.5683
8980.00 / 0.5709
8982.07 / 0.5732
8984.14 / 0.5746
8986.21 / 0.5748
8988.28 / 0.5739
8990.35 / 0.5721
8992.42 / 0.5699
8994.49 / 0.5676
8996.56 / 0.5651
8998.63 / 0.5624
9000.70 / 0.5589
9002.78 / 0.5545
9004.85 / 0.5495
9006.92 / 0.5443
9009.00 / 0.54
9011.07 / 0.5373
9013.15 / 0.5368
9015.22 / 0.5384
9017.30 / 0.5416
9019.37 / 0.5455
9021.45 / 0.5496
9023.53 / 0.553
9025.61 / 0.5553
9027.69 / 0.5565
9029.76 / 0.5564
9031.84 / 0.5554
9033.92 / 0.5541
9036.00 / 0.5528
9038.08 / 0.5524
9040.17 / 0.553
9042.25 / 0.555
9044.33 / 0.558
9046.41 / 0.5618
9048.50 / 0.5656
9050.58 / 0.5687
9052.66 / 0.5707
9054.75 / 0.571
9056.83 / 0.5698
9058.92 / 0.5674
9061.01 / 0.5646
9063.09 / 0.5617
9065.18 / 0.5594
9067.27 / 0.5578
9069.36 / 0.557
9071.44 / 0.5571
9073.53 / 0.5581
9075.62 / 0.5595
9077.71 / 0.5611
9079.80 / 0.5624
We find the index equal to 0.5495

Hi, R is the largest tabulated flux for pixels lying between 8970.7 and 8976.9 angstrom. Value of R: 0.5661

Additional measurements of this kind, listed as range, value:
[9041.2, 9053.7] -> 0.5707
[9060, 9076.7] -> 0.5646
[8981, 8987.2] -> 0.5748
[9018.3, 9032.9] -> 0.5565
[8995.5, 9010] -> 0.5651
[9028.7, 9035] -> 0.5564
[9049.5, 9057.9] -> 0.571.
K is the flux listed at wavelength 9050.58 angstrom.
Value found 0.5687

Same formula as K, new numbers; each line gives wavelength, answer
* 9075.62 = 0.5595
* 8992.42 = 0.5699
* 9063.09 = 0.5617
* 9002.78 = 0.5545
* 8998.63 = 0.5624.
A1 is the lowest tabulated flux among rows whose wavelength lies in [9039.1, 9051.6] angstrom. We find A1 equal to 0.553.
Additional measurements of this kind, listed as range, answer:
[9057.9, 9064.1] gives 0.5617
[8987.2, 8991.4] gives 0.5721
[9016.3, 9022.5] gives 0.5416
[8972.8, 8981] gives 0.5645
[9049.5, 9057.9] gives 0.5687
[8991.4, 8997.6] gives 0.5651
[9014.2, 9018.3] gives 0.5384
